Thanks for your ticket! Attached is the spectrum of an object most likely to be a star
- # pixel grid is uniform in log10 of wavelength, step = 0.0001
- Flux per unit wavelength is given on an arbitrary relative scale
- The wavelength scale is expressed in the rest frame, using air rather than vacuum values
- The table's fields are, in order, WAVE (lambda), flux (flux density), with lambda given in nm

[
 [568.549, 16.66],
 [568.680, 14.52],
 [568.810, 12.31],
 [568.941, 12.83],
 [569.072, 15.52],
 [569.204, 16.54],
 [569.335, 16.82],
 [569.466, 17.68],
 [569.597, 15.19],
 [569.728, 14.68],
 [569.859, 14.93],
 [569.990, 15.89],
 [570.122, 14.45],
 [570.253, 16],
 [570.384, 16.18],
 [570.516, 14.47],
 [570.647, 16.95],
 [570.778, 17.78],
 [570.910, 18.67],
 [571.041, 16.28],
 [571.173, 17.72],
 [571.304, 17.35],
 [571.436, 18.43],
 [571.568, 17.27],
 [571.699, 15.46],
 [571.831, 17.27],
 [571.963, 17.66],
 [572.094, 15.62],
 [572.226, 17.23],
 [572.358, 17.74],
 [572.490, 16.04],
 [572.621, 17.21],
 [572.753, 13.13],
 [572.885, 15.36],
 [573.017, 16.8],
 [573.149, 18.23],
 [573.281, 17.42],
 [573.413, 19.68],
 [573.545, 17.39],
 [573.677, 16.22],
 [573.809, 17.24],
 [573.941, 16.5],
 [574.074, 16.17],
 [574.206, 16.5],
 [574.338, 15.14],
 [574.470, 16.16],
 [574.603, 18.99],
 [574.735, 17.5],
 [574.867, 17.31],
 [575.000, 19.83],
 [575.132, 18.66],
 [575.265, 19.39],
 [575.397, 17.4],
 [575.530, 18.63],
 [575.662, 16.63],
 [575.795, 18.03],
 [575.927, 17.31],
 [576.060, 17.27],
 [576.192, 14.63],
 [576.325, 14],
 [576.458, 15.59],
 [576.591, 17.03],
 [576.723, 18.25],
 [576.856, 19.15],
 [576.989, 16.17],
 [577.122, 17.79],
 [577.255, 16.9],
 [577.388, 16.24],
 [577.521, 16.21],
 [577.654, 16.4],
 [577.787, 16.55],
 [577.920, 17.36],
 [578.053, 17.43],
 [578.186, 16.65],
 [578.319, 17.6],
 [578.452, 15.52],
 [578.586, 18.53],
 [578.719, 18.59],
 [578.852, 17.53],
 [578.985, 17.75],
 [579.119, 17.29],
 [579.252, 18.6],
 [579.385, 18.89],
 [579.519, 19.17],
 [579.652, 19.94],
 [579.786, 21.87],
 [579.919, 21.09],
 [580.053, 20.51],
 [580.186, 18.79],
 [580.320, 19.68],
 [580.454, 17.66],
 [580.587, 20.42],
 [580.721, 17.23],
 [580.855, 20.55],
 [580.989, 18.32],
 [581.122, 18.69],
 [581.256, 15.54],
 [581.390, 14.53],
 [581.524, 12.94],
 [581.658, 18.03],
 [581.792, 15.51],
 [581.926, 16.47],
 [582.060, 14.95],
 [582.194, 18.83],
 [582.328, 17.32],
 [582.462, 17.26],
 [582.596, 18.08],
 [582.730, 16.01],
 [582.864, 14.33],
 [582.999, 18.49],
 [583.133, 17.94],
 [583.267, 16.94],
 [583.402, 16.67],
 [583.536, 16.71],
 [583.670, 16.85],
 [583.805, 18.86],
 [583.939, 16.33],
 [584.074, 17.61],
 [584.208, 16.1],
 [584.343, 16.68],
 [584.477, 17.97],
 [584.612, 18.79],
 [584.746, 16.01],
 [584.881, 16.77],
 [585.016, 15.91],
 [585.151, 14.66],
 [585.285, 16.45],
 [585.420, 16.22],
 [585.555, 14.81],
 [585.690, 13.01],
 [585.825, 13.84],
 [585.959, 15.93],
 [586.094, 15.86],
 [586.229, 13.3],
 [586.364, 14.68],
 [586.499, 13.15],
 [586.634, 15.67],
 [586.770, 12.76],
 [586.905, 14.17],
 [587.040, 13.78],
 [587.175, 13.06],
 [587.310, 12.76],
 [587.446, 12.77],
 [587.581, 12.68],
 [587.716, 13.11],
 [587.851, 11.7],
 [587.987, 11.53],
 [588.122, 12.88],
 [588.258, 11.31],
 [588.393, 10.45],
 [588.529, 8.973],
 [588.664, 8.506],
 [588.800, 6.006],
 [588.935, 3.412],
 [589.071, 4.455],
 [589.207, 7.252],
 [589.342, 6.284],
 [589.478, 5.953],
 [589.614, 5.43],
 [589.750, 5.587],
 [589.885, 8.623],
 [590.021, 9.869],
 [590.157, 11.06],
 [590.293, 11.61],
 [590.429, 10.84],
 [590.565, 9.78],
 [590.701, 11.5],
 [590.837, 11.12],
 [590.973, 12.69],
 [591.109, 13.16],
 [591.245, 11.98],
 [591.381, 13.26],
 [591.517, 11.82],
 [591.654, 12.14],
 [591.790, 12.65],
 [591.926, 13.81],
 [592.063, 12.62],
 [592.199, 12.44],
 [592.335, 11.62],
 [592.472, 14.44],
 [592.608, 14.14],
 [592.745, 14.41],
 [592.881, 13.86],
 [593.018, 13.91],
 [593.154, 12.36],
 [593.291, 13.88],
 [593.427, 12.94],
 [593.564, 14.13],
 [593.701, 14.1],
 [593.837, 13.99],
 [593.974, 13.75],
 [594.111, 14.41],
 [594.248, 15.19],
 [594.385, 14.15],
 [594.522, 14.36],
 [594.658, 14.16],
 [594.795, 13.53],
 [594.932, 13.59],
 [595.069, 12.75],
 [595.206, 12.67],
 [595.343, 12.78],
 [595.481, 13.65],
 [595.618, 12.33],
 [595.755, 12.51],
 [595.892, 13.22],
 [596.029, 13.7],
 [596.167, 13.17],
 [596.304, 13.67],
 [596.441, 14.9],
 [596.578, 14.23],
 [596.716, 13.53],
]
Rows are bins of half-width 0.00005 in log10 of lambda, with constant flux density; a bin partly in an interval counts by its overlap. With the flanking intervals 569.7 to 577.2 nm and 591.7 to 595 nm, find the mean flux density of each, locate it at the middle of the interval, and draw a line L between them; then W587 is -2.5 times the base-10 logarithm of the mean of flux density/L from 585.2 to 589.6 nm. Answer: 0.25 mag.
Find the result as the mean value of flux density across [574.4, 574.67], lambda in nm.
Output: 17.5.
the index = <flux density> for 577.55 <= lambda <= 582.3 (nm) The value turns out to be 17.9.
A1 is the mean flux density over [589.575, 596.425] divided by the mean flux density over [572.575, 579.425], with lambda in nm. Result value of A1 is 0.7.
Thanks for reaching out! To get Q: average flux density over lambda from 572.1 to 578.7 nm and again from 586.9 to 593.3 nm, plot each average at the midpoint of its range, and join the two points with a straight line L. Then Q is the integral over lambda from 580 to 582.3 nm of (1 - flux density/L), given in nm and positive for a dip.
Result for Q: -0.44 nm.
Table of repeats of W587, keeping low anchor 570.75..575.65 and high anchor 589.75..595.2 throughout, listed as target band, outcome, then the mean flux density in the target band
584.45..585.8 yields -0.10 mag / 15.9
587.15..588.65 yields 0.17 mag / 11.8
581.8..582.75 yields -0.12 mag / 17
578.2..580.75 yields -0.19 mag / 18.8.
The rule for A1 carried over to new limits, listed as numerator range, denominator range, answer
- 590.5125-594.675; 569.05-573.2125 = 0.80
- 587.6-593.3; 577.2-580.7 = 0.59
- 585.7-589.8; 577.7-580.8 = 0.59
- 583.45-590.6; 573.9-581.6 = 0.72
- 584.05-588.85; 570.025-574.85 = 0.83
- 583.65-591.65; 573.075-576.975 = 0.72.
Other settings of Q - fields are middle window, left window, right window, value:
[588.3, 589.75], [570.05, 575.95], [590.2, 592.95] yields 0.710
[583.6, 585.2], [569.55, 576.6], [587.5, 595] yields -0.401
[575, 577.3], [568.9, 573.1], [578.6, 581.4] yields 0.054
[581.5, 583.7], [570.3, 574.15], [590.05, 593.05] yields -0.341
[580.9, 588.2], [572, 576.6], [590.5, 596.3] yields -0.296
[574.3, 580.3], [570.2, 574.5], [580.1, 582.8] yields -0.220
